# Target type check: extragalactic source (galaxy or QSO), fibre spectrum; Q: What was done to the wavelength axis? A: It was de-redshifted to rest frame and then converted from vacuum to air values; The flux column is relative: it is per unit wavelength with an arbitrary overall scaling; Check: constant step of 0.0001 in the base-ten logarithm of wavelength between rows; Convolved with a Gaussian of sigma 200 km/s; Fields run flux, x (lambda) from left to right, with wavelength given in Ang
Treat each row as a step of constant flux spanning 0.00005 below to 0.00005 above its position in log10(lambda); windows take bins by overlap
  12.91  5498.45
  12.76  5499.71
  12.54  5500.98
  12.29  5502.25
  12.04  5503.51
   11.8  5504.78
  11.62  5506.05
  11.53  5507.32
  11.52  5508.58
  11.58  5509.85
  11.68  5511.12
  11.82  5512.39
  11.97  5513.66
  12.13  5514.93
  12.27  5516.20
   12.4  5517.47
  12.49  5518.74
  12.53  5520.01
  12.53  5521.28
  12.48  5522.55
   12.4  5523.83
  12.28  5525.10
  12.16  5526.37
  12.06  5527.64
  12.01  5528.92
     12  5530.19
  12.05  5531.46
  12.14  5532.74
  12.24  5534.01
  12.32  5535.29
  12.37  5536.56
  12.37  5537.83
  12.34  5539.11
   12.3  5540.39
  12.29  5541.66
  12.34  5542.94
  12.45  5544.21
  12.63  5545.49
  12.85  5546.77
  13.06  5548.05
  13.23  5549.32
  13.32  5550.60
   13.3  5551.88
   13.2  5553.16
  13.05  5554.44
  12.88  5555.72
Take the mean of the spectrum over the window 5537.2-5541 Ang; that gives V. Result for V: 12.3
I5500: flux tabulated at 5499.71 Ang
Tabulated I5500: 12.76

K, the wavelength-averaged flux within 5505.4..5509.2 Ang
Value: 11.6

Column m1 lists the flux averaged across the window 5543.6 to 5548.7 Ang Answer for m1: 12.7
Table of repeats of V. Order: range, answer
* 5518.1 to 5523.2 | 12.5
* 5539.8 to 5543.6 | 12.3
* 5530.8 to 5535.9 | 12.2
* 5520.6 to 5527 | 12.4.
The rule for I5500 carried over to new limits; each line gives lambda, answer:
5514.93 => 12.13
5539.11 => 12.34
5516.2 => 12.27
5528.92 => 12.01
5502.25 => 12.29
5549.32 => 13.23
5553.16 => 13.2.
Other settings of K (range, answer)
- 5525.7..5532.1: 12.1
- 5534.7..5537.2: 12.4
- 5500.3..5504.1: 12.3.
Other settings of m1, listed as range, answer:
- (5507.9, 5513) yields 11.7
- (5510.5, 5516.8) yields 12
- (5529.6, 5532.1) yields 12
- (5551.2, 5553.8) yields 13.2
